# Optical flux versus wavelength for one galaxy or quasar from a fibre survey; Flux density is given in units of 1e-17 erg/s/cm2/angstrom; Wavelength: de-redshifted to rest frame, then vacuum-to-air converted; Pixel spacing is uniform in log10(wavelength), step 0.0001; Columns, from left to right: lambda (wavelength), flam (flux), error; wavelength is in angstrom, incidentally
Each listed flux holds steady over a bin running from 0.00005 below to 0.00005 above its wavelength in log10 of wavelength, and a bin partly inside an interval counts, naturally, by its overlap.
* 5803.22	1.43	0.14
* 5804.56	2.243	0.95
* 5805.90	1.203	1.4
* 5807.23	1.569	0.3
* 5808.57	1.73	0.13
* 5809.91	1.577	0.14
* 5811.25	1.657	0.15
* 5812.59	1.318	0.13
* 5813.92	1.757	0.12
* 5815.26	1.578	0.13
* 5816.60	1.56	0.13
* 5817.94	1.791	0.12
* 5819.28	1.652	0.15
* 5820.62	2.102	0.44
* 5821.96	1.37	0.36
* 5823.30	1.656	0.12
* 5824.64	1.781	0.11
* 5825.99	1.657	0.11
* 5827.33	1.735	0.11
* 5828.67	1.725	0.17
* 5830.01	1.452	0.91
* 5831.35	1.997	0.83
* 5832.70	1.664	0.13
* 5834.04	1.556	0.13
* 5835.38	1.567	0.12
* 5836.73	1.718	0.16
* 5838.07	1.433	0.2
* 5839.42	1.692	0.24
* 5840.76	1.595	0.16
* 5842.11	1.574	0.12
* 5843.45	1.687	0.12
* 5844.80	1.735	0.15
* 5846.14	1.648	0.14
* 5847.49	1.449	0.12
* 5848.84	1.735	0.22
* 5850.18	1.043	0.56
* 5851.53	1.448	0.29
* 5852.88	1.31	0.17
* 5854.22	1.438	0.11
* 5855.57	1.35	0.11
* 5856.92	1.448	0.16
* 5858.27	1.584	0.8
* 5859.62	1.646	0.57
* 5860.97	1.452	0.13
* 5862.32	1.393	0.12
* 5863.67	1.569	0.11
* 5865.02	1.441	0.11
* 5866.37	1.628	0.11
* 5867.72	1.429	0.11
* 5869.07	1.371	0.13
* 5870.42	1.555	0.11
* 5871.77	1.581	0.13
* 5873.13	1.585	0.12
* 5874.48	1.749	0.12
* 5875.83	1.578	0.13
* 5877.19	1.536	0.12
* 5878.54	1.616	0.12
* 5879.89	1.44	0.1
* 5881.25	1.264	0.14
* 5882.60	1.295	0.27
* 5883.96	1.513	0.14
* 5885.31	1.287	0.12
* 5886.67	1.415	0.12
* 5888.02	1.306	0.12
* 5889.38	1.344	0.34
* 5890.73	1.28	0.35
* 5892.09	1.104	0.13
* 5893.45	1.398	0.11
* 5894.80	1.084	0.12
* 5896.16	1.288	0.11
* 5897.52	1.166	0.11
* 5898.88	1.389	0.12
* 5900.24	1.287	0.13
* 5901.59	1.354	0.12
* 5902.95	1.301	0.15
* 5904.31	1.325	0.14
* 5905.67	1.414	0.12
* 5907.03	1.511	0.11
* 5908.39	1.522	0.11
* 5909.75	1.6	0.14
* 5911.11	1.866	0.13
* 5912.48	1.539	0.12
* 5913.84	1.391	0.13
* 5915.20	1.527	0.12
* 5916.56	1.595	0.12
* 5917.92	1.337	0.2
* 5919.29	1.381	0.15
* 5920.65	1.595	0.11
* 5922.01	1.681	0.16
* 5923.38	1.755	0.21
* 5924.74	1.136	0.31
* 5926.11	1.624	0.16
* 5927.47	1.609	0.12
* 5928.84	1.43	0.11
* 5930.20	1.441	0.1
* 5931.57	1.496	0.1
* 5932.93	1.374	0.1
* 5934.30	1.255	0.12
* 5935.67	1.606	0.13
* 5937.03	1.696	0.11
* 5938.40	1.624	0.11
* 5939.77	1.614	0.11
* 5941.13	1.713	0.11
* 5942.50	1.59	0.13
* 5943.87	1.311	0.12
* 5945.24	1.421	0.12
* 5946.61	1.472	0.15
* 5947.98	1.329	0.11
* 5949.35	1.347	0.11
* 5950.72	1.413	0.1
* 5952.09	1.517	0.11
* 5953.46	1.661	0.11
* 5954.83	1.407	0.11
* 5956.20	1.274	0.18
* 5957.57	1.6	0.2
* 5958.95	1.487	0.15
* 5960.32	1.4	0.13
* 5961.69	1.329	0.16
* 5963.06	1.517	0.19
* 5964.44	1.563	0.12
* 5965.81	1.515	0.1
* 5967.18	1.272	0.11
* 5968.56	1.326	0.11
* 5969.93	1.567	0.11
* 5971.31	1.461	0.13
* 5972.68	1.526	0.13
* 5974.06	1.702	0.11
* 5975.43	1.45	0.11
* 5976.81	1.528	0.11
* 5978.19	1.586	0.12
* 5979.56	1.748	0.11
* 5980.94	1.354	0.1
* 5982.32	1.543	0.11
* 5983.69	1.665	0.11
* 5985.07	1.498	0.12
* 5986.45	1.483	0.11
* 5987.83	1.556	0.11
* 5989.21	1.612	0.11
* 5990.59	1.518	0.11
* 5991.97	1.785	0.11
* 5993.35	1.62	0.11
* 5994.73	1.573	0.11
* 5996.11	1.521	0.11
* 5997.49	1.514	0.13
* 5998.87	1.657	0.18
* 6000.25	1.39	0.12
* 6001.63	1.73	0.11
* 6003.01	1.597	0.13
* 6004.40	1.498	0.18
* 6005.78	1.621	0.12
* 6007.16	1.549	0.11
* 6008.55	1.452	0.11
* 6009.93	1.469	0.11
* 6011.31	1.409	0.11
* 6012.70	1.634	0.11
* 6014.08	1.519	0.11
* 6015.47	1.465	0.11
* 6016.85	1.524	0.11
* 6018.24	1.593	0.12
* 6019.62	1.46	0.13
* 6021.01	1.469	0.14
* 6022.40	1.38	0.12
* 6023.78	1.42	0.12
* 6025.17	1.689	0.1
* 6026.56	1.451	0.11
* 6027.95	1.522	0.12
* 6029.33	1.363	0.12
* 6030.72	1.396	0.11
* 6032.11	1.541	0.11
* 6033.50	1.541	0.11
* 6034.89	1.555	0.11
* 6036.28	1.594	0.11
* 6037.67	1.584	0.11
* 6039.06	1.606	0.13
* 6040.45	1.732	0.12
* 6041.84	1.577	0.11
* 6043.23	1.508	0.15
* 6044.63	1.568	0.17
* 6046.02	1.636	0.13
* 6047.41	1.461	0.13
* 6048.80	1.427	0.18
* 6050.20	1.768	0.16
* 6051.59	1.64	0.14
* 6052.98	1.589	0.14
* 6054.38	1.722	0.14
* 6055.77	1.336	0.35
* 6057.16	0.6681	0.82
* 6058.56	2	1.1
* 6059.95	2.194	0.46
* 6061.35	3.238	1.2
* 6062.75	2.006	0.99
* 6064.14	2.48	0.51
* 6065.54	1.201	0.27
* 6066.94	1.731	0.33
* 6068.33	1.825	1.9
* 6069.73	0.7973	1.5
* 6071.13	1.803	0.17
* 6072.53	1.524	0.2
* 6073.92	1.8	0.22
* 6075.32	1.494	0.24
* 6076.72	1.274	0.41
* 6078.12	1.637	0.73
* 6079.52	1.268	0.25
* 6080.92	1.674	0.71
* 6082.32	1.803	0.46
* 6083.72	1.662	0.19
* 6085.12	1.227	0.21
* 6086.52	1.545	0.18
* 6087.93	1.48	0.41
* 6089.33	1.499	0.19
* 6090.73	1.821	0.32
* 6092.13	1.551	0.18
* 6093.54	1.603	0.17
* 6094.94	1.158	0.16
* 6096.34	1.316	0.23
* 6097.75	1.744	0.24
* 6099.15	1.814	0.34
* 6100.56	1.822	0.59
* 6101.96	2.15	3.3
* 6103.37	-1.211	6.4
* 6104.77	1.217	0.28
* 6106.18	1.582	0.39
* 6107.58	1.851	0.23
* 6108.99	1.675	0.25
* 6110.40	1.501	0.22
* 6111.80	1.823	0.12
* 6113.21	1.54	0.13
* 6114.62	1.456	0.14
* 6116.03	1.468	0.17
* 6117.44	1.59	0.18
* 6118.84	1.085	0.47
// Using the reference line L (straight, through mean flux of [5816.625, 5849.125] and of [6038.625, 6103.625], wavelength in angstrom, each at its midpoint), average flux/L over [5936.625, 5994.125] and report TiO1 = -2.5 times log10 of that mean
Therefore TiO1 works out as 0.08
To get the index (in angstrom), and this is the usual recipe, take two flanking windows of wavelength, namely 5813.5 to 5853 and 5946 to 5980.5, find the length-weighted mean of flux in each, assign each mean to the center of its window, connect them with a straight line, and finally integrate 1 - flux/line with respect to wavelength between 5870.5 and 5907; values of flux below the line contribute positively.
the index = 4.2 angstrom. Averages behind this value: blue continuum 1.63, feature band 1.39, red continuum 1.48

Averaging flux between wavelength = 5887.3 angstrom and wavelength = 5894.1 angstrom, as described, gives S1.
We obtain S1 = 1.29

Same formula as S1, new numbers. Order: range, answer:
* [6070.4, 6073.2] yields 1.65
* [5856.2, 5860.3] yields 1.56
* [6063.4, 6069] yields 1.81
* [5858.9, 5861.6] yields 1.55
